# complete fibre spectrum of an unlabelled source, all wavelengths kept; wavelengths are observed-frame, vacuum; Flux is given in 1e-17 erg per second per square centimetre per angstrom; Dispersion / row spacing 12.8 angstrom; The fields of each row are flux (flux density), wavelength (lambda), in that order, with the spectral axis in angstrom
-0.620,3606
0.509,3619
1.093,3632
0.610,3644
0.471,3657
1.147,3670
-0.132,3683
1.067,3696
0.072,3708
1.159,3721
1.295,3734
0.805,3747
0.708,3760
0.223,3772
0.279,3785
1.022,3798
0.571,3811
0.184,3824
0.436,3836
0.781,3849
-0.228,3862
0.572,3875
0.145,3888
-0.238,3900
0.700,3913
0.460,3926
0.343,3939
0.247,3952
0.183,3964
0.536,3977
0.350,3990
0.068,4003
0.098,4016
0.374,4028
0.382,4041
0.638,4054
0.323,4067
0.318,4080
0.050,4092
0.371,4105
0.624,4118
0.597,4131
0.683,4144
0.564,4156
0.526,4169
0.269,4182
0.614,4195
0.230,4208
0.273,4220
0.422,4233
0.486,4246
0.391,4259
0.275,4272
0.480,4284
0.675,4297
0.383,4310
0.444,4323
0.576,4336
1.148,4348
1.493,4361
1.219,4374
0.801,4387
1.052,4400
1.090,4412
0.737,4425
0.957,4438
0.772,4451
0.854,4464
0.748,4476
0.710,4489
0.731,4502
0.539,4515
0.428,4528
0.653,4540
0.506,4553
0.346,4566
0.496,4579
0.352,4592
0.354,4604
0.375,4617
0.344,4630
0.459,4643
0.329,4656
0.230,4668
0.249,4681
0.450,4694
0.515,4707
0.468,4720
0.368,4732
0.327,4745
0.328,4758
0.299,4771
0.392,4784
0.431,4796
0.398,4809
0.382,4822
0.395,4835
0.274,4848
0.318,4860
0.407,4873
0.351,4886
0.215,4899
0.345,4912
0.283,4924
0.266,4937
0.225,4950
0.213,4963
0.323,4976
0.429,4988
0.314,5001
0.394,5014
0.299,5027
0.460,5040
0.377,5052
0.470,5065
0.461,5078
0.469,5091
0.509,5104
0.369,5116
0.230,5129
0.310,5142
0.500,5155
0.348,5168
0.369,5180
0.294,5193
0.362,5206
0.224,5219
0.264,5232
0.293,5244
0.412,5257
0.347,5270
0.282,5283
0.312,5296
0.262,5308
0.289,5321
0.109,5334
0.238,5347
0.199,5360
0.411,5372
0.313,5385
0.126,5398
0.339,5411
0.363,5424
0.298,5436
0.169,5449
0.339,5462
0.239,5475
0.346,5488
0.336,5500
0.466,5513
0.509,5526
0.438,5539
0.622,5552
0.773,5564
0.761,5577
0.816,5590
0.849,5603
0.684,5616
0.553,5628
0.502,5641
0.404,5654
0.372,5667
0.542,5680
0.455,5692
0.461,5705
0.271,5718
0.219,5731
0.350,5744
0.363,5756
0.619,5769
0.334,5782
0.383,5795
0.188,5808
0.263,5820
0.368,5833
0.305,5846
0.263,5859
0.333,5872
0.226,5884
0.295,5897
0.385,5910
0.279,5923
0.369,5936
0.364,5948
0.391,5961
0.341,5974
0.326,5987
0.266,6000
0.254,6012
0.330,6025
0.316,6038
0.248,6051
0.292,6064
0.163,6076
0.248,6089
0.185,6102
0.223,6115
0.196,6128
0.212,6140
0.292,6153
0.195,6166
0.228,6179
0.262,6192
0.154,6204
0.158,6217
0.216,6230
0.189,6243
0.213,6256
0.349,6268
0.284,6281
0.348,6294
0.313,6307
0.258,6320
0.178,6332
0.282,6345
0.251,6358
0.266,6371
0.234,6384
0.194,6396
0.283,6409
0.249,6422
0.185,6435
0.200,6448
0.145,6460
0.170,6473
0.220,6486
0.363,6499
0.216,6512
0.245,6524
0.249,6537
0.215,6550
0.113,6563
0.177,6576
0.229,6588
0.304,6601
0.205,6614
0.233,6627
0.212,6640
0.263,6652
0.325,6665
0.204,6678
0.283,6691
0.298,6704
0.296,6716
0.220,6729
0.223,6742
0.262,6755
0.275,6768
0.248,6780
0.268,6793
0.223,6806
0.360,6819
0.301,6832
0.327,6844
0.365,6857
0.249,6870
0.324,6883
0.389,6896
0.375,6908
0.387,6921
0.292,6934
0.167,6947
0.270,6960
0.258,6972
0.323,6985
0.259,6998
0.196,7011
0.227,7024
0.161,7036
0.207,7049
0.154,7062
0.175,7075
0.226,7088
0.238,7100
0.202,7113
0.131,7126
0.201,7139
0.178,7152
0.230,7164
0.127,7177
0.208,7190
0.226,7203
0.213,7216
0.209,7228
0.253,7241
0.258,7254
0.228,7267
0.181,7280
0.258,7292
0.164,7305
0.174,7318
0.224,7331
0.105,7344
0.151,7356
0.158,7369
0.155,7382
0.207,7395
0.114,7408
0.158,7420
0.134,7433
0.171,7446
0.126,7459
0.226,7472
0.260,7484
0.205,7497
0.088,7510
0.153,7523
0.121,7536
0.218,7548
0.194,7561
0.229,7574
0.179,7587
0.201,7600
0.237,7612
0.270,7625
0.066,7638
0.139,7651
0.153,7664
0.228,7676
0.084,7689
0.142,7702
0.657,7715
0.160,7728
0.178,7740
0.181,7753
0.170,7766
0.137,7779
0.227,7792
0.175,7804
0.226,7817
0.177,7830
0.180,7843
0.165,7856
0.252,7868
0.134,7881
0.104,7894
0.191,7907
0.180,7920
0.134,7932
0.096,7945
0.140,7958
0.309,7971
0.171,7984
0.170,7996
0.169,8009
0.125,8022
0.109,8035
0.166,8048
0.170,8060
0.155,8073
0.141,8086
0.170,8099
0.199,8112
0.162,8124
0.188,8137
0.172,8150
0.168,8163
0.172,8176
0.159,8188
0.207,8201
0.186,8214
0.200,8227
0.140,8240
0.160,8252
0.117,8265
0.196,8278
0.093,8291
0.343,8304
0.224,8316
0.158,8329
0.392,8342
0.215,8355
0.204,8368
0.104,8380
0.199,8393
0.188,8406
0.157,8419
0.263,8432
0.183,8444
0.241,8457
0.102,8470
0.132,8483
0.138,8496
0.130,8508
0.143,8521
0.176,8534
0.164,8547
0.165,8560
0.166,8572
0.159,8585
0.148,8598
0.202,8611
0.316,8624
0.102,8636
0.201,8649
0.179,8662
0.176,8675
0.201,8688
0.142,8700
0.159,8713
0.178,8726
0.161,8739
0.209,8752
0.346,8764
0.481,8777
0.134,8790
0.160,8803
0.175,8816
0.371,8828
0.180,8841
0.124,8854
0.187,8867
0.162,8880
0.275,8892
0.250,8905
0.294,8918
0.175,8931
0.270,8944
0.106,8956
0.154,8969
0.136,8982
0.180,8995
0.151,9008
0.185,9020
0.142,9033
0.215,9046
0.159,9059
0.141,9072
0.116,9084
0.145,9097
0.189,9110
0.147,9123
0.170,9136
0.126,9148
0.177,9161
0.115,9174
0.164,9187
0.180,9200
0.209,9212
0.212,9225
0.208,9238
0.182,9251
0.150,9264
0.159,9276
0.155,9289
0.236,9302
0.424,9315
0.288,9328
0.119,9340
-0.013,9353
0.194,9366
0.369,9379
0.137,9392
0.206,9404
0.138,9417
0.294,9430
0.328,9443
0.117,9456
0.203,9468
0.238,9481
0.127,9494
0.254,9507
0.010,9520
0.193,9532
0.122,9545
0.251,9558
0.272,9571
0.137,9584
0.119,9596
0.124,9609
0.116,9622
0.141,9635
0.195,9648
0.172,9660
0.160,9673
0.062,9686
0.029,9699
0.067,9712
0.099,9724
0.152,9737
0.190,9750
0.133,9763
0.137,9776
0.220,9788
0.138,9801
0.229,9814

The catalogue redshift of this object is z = 2.62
